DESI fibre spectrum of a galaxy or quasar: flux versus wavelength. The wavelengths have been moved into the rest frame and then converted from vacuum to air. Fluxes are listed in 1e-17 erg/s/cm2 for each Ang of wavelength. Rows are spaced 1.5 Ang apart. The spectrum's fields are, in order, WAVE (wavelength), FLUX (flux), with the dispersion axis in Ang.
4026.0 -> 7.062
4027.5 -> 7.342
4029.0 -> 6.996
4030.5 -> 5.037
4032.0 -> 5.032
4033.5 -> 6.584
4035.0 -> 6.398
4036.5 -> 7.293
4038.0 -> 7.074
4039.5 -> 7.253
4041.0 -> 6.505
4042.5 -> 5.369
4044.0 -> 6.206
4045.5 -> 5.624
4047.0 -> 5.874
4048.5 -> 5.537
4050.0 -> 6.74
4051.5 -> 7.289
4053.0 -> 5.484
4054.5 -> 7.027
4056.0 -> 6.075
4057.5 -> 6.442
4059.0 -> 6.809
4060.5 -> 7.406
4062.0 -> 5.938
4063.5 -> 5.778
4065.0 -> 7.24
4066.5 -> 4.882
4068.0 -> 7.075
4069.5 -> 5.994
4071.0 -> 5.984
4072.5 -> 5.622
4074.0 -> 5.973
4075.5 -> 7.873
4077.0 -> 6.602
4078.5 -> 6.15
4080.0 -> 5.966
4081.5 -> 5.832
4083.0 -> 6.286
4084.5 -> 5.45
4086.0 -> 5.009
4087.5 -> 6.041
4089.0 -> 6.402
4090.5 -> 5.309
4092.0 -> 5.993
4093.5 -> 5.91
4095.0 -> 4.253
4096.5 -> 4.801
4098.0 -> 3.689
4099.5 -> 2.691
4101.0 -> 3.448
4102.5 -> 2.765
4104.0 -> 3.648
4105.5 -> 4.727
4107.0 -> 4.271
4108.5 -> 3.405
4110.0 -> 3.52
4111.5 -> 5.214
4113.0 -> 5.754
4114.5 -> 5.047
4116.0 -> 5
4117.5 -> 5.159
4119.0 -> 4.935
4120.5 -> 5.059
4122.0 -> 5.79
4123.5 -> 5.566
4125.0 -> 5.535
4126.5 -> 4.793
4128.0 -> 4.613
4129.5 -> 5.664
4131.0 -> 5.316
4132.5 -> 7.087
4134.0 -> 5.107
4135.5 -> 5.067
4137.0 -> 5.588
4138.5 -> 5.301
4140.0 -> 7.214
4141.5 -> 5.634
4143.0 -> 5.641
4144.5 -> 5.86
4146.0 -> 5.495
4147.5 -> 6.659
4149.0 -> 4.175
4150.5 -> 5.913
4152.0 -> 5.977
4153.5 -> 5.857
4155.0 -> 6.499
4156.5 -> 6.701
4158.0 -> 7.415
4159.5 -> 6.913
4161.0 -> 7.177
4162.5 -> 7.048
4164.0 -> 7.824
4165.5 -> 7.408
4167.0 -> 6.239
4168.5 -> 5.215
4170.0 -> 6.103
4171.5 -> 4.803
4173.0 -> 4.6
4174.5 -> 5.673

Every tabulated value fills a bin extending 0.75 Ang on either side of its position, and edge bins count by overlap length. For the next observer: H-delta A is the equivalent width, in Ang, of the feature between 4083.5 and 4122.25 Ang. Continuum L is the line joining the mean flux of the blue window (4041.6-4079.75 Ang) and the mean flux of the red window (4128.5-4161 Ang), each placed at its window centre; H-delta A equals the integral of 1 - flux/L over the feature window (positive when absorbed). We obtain 8.8 Ang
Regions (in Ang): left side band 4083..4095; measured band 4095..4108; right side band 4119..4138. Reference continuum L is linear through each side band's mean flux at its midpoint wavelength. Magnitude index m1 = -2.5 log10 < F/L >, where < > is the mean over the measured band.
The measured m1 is 0.43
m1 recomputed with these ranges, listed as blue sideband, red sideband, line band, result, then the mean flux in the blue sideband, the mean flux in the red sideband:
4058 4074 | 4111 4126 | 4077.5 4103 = 0.15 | 6.26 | 5.3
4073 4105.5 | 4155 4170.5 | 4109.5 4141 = 0.12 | 5.23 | 6.8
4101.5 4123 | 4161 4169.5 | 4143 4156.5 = 0.05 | 4.59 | 6.77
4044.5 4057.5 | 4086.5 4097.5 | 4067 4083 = -0.09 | 6.22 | 5.48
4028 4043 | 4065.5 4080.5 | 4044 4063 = 0.00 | 6.39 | 6.23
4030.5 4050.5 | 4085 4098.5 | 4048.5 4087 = -0.10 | 6.22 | 5.3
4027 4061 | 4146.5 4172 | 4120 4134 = 0.16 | 6.39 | 6.36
